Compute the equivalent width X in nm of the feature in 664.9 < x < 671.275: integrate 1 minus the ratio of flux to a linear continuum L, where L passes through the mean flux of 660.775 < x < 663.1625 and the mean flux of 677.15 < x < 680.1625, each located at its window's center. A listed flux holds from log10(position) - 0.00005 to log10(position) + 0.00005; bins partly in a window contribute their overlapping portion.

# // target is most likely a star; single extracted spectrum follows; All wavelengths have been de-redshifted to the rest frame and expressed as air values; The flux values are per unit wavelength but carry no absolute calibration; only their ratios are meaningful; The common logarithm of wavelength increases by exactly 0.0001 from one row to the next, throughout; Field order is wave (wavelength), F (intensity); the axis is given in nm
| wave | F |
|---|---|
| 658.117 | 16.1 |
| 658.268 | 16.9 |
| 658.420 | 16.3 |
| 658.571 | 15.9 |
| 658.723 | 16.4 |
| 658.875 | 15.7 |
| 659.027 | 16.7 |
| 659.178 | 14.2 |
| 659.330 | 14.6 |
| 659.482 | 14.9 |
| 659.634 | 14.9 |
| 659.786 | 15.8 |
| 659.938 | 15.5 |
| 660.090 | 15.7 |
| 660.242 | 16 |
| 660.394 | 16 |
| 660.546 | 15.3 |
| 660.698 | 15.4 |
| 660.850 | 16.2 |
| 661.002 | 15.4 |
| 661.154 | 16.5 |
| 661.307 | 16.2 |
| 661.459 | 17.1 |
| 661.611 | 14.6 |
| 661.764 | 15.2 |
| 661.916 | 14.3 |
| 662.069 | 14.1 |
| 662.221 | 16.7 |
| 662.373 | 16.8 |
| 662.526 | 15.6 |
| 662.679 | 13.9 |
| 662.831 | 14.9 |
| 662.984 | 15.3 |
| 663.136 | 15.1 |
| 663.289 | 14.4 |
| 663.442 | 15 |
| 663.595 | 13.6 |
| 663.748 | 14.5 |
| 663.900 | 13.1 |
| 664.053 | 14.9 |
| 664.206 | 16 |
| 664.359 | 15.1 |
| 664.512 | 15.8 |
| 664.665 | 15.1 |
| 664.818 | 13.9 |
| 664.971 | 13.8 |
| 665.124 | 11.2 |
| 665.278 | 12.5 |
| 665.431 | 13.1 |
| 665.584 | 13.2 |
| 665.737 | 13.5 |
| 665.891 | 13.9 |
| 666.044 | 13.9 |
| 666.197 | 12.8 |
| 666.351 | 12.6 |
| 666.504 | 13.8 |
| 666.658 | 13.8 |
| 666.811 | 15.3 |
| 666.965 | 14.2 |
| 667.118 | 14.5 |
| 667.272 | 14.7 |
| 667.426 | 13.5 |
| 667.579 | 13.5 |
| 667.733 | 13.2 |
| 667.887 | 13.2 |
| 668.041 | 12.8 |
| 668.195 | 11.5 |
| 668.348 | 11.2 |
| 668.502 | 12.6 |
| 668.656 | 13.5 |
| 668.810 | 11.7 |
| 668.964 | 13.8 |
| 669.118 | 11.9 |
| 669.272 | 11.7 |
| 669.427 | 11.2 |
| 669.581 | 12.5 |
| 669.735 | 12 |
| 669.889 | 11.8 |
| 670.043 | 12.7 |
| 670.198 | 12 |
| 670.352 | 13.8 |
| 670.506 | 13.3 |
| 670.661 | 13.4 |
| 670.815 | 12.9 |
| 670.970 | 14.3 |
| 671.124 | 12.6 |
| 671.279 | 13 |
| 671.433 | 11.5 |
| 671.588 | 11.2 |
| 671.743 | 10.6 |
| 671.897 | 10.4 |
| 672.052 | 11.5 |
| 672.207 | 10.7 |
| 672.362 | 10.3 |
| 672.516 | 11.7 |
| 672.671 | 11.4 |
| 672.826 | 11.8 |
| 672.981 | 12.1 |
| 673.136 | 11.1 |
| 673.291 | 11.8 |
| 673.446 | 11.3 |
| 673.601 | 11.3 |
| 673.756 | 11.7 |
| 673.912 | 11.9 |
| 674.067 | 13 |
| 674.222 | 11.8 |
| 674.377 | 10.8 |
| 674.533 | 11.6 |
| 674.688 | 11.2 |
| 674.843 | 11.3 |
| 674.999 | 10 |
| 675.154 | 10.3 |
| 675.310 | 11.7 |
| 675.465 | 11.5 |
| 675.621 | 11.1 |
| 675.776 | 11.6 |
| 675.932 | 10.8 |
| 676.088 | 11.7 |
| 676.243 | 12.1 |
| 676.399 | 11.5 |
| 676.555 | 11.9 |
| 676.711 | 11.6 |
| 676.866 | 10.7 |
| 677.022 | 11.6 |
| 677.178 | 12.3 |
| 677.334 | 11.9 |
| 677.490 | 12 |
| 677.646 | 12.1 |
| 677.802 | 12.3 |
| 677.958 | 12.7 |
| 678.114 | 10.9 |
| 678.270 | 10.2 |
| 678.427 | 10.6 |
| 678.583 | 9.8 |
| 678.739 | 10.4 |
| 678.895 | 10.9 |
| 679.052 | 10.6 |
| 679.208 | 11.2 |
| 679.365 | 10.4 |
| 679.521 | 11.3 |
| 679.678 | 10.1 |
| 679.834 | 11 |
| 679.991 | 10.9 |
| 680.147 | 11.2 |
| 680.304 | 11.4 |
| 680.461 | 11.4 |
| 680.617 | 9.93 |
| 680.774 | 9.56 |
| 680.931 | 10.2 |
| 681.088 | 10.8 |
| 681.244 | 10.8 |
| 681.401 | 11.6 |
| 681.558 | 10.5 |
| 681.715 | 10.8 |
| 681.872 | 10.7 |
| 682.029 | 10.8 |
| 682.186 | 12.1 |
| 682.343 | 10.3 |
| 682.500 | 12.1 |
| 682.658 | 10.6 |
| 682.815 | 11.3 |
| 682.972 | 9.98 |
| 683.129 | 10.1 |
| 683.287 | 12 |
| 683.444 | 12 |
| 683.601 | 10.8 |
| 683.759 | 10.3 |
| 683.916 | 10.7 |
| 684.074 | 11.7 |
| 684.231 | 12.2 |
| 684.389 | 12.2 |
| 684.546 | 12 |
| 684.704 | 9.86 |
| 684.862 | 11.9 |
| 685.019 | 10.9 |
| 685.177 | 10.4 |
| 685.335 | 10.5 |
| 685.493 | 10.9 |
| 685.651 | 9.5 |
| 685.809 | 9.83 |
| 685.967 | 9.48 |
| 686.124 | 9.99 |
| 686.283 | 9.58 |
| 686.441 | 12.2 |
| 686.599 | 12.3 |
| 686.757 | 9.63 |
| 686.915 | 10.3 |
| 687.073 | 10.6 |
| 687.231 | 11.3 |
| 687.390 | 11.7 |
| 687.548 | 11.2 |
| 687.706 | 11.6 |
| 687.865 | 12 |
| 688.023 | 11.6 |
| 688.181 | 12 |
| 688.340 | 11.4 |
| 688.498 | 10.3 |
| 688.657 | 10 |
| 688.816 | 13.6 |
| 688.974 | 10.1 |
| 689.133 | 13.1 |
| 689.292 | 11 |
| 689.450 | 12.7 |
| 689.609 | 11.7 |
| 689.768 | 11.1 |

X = 0.40 nm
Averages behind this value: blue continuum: 15.5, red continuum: 11.1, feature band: 13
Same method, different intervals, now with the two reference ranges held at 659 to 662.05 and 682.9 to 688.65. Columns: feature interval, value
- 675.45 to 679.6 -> 0.37 nm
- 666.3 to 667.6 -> 0.03 nm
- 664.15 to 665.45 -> 0.06 nm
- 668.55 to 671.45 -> 0.24 nm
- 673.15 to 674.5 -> 0.15 nm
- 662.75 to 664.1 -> 0.04 nm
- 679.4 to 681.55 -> 0.21 nm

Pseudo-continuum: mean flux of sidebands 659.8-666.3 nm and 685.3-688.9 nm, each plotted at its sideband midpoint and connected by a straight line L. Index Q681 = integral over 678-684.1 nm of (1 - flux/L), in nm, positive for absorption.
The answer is 0.55 nm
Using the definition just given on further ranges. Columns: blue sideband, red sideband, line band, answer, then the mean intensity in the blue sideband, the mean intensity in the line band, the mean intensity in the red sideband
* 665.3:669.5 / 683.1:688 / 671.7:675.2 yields 0.31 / 13.1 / 11.3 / 11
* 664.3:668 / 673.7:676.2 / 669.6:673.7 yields 0.11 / 13.7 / 12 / 11.4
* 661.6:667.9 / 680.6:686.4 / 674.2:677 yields 0.22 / 14.2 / 11.3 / 10.8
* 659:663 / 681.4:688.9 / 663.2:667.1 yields 0.19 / 15.5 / 14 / 11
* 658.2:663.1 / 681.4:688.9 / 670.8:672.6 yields 0.25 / 15.6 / 11.7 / 11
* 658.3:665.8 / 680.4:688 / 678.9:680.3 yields 0.11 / 15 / 10.9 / 10.9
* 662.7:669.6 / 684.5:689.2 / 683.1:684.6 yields -0.01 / 13.6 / 11.4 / 11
